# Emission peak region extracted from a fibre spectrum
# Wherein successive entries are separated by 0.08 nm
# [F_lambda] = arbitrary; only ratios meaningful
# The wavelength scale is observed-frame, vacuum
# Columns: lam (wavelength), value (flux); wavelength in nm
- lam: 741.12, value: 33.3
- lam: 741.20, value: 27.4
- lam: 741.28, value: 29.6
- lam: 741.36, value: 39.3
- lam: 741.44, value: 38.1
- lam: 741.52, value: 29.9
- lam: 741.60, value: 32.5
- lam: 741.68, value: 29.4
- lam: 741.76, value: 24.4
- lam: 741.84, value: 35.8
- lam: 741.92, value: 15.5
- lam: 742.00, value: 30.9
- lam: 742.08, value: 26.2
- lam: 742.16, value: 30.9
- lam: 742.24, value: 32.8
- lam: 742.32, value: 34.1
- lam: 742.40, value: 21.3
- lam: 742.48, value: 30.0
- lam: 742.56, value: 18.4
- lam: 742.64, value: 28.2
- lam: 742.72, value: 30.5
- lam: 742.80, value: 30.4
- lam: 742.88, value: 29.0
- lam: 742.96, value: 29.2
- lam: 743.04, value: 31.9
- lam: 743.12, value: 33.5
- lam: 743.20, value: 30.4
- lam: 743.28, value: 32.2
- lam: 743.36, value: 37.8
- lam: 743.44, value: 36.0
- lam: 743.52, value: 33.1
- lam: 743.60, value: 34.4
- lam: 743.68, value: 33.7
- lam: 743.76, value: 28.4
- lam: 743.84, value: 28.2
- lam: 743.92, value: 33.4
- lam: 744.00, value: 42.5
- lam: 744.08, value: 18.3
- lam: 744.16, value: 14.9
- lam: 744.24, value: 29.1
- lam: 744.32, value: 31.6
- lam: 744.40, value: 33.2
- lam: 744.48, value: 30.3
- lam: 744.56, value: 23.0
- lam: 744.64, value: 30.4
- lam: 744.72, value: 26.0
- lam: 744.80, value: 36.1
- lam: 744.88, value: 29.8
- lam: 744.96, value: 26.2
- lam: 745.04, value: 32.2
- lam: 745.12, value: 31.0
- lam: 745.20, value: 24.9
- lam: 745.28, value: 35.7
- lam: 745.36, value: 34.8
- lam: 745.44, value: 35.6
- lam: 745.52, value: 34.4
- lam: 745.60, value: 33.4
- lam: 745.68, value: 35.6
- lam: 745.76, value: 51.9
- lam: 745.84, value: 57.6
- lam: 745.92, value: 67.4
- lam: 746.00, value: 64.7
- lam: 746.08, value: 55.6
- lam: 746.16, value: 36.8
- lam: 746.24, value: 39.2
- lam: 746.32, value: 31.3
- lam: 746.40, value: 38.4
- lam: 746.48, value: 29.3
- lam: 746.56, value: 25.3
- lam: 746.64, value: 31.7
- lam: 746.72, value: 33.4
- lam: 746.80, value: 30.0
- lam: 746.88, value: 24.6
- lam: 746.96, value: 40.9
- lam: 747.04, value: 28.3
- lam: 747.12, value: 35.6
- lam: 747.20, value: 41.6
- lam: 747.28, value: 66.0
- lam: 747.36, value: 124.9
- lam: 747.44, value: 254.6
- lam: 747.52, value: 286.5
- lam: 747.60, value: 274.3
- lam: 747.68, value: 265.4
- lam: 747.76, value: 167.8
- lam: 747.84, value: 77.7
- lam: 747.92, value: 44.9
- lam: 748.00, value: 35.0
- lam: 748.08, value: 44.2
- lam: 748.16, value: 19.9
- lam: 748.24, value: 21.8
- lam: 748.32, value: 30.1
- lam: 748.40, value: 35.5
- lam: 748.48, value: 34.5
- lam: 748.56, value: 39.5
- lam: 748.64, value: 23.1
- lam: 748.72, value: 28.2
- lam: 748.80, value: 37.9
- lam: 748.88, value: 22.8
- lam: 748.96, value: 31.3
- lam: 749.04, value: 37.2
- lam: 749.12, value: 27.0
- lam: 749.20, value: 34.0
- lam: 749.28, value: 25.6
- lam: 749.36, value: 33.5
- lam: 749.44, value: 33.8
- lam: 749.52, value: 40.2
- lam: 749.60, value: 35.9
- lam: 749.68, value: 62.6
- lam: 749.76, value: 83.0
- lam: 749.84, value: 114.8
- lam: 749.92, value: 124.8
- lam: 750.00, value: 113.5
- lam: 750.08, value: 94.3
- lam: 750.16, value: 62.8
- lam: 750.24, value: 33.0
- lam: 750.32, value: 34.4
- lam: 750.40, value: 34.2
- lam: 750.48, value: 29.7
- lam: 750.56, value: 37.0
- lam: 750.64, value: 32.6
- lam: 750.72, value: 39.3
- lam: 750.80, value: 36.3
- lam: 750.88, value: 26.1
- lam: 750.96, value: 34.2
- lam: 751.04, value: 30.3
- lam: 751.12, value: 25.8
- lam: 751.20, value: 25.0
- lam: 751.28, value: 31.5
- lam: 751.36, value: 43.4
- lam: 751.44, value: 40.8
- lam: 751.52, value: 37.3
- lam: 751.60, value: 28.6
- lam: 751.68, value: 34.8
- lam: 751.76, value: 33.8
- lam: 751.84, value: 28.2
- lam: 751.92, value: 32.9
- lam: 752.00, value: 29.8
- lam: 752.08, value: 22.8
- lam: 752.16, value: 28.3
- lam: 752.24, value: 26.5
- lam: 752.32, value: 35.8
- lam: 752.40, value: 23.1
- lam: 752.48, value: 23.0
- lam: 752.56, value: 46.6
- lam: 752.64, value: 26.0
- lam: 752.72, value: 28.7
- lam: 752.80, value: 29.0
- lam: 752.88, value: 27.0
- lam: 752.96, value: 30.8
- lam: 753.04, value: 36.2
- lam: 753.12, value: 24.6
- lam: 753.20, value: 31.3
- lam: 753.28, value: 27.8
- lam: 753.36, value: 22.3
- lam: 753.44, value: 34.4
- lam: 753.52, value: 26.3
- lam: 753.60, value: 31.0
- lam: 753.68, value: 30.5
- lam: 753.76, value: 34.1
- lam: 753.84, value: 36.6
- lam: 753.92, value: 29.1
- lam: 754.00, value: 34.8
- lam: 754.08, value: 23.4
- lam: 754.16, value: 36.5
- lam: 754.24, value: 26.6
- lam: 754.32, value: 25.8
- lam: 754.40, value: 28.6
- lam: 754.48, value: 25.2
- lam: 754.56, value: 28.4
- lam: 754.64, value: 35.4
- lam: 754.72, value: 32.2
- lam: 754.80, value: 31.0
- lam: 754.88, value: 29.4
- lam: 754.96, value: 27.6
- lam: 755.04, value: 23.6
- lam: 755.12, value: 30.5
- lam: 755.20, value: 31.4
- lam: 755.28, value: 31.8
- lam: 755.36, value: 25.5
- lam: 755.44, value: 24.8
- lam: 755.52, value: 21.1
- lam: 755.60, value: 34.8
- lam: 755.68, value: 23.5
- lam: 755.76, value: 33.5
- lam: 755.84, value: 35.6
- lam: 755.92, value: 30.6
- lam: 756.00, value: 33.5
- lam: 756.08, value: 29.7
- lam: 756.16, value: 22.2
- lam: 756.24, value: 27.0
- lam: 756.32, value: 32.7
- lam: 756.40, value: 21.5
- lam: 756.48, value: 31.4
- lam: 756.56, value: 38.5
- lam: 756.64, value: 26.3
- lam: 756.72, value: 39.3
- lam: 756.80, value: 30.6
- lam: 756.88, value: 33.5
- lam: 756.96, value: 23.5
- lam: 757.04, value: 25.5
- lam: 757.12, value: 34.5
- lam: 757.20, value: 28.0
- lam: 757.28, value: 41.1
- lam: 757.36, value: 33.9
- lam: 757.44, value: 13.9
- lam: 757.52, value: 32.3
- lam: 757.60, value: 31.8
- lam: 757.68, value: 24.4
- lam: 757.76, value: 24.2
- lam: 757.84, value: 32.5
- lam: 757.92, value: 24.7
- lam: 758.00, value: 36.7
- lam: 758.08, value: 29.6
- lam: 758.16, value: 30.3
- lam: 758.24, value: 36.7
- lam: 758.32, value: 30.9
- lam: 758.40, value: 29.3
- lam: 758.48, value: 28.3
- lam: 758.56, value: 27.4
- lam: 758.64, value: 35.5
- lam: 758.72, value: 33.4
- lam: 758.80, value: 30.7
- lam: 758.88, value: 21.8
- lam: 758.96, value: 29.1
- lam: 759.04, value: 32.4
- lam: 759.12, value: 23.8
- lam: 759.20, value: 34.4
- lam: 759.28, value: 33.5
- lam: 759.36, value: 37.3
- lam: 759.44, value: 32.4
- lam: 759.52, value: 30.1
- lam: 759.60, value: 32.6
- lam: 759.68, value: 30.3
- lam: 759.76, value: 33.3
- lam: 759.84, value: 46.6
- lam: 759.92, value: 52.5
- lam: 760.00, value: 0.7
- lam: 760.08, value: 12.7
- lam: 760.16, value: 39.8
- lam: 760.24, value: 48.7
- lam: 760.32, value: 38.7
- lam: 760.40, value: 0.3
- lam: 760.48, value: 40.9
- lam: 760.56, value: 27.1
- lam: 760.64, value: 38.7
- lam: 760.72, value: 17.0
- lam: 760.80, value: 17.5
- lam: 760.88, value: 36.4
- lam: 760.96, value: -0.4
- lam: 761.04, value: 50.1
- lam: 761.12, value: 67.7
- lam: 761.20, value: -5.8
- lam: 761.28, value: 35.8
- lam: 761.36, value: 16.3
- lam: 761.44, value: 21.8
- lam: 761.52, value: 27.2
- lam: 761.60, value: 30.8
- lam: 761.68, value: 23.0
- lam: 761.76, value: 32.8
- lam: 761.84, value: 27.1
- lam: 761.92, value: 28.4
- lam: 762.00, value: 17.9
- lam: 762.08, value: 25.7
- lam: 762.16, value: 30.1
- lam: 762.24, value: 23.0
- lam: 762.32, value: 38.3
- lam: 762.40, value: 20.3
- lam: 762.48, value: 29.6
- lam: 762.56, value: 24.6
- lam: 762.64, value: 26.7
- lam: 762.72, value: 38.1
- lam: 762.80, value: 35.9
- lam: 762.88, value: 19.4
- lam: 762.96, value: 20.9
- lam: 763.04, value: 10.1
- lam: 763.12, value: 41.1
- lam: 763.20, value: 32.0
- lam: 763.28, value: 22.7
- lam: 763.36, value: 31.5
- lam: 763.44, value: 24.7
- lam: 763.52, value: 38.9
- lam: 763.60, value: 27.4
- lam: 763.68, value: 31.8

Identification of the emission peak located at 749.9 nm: [N II] 6583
